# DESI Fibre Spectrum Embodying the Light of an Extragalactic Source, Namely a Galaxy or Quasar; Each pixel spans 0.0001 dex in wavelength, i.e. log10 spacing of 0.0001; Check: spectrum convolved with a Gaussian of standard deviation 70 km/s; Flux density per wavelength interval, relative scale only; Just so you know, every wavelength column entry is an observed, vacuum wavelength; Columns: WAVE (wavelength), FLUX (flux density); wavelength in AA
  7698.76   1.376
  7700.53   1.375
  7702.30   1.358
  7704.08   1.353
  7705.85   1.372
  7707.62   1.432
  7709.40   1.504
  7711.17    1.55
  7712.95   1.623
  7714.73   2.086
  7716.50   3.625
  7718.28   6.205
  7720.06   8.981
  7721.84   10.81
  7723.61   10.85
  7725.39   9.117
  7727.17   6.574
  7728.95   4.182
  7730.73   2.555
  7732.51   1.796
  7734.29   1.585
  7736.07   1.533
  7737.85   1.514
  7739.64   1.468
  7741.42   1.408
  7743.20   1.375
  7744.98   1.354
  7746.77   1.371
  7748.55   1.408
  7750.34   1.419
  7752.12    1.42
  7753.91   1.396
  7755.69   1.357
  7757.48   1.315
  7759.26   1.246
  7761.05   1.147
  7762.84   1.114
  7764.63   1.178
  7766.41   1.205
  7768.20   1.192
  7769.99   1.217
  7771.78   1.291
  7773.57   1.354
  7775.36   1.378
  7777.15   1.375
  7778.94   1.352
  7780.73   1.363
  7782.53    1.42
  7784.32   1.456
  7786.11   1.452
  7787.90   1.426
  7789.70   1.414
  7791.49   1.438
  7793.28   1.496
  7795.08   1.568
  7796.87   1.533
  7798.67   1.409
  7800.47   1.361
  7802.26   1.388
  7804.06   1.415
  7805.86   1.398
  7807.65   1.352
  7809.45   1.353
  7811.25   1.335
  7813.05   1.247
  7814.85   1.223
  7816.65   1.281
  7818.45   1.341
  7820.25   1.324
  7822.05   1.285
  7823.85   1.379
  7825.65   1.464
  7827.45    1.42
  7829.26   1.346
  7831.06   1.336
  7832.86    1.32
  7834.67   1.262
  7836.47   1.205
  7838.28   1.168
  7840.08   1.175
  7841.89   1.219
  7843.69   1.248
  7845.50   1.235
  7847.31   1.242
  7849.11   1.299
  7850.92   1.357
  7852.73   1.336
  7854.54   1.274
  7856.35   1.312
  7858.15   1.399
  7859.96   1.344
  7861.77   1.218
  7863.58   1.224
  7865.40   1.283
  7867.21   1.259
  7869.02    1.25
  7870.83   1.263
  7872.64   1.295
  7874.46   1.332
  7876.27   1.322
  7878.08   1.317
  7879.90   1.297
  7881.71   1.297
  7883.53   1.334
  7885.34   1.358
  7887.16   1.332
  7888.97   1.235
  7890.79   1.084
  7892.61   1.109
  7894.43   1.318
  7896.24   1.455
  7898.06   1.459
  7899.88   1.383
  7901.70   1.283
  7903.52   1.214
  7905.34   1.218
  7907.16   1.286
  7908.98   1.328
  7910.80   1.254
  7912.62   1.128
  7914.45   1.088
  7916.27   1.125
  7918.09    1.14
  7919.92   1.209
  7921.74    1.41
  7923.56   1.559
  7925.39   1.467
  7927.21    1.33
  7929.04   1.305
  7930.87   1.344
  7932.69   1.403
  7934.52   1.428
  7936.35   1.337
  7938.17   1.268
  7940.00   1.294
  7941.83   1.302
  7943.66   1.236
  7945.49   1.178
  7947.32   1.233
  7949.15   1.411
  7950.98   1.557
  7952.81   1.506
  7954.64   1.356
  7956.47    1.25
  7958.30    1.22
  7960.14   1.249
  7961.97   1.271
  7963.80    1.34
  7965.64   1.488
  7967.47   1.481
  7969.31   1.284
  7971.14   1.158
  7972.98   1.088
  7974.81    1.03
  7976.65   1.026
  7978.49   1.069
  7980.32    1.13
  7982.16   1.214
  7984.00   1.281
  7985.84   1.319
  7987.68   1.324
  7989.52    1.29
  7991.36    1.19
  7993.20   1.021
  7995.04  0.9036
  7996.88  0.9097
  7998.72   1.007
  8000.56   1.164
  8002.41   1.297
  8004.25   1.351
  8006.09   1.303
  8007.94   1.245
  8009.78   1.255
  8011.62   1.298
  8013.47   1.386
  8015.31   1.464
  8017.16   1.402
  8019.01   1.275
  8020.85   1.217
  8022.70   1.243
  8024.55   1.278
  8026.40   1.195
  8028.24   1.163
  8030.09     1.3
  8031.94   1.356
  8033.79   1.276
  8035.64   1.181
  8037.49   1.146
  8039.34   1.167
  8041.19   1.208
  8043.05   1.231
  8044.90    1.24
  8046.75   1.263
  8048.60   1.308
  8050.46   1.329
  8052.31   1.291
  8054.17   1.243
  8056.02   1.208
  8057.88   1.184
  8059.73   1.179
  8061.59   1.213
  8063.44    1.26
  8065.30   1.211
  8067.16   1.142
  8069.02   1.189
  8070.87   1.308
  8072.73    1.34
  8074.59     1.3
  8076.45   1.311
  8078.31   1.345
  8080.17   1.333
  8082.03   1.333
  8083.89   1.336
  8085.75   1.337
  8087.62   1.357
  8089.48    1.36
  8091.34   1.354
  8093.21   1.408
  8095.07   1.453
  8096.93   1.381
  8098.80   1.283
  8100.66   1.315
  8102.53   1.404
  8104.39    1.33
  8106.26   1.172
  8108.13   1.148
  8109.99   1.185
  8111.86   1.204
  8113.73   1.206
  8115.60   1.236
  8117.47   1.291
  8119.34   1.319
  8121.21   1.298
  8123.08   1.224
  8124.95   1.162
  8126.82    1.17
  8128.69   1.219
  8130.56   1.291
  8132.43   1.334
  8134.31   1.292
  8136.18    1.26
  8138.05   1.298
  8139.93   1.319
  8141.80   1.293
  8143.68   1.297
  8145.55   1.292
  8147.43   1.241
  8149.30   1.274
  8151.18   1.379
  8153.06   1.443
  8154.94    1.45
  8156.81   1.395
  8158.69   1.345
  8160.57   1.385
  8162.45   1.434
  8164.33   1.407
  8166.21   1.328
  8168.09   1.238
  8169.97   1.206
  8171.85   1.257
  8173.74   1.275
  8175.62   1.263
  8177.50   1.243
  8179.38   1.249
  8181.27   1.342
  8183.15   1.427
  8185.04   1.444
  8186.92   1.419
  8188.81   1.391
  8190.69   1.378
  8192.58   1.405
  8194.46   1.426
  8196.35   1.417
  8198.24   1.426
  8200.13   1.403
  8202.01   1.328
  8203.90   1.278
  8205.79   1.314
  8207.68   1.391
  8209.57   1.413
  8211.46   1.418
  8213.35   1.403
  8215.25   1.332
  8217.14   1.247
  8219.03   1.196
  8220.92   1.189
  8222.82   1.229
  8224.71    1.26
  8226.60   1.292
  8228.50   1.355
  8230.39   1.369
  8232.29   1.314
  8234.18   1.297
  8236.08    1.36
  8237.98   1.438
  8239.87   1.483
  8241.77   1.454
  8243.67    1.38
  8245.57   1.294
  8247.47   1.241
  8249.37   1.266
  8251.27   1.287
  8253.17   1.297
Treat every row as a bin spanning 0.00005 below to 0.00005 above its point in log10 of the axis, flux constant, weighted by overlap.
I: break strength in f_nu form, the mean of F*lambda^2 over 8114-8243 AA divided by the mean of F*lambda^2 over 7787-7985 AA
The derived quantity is 1.10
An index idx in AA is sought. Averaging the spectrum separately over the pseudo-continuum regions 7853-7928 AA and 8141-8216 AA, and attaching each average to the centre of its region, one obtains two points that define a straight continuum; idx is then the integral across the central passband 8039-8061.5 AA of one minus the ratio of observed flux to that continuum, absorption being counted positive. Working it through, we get 1.4 AA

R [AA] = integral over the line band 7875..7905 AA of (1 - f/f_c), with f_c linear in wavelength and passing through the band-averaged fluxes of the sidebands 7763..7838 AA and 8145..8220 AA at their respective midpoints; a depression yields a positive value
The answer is 1.15 AA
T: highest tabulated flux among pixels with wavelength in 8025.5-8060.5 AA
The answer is 1.356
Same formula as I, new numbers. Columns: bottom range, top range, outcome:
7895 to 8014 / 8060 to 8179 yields 1.07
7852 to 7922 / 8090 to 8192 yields 1.09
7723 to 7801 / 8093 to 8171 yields 0.73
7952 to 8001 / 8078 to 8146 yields 1.11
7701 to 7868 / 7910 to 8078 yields 0.70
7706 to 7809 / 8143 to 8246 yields 0.66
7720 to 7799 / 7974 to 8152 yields 0.60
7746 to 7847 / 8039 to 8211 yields 1.06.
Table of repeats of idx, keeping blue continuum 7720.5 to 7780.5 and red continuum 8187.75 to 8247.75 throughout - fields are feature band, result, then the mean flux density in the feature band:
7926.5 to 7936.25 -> 3.3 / 1.36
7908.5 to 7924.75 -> 6.5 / 1.25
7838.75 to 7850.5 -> 5.3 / 1.24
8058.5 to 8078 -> 5.3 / 1.25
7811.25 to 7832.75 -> 9.1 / 1.33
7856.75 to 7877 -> 8.4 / 1.29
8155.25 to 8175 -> 2.0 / 1.33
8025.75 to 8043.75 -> 5.7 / 1.22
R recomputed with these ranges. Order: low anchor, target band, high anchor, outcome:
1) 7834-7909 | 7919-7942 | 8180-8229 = -1.18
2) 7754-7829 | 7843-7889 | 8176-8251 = 1.77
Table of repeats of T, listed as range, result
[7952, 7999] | 1.506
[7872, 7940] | 1.559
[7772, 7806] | 1.568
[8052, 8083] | 1.345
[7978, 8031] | 1.464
